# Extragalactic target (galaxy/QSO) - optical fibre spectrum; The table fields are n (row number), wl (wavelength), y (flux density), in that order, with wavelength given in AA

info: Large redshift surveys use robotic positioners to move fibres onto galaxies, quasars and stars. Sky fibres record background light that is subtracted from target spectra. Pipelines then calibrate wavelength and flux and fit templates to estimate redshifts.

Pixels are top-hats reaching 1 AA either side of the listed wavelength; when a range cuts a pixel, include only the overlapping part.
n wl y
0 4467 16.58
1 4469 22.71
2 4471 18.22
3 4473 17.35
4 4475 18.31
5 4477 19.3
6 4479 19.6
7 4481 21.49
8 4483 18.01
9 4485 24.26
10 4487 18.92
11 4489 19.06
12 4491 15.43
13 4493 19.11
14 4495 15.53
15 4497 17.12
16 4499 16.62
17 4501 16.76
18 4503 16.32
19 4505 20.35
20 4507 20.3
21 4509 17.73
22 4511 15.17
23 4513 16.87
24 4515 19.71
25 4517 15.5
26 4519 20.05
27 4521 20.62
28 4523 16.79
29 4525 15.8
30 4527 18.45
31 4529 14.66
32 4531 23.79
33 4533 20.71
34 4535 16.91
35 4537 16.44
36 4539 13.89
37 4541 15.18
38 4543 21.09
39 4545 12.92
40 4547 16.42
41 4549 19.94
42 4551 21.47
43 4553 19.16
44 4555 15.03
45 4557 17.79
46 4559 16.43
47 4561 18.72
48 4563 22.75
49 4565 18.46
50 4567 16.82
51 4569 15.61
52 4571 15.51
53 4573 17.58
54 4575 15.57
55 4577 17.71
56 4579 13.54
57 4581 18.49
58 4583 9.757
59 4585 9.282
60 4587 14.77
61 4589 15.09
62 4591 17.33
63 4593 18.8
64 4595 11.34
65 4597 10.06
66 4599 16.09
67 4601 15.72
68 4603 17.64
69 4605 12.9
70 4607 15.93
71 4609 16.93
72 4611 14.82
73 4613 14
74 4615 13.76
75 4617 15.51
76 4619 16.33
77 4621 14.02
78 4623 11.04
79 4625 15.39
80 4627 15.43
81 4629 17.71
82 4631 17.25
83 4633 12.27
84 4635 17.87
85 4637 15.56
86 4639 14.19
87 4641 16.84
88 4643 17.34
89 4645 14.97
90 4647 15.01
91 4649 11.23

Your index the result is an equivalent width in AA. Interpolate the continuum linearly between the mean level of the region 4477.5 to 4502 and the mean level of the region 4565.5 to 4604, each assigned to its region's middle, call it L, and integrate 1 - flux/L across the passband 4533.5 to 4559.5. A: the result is -1.2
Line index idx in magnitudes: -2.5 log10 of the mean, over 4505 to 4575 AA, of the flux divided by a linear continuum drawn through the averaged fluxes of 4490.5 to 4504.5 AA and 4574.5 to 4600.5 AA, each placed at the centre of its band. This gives -0.13 mag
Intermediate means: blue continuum 16.9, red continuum 14.5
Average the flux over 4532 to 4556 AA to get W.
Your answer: 17.4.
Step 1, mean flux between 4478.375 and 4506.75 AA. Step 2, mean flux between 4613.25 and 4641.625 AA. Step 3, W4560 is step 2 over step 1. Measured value 0.82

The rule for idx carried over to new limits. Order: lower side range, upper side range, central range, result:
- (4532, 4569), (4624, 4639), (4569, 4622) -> 0.12 mag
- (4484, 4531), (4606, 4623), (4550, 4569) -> -0.12 mag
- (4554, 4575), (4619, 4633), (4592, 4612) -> 0.06 mag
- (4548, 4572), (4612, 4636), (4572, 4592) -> 0.15 mag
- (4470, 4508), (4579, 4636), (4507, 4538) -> -0.03 mag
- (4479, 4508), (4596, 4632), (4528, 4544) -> -0.03 mag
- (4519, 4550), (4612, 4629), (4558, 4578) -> -0.07 mag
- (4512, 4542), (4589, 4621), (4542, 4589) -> -0.02 mag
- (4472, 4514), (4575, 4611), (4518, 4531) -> -0.06 mag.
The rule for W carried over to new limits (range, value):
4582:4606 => 14.1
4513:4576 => 17.7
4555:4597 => 15.9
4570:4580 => 16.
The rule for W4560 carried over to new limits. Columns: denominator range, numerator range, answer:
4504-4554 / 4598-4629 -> 0.84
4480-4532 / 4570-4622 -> 0.82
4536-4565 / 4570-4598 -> 0.83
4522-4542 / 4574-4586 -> 0.81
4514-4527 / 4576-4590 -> 0.78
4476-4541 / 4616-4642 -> 0.85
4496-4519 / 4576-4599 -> 0.81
